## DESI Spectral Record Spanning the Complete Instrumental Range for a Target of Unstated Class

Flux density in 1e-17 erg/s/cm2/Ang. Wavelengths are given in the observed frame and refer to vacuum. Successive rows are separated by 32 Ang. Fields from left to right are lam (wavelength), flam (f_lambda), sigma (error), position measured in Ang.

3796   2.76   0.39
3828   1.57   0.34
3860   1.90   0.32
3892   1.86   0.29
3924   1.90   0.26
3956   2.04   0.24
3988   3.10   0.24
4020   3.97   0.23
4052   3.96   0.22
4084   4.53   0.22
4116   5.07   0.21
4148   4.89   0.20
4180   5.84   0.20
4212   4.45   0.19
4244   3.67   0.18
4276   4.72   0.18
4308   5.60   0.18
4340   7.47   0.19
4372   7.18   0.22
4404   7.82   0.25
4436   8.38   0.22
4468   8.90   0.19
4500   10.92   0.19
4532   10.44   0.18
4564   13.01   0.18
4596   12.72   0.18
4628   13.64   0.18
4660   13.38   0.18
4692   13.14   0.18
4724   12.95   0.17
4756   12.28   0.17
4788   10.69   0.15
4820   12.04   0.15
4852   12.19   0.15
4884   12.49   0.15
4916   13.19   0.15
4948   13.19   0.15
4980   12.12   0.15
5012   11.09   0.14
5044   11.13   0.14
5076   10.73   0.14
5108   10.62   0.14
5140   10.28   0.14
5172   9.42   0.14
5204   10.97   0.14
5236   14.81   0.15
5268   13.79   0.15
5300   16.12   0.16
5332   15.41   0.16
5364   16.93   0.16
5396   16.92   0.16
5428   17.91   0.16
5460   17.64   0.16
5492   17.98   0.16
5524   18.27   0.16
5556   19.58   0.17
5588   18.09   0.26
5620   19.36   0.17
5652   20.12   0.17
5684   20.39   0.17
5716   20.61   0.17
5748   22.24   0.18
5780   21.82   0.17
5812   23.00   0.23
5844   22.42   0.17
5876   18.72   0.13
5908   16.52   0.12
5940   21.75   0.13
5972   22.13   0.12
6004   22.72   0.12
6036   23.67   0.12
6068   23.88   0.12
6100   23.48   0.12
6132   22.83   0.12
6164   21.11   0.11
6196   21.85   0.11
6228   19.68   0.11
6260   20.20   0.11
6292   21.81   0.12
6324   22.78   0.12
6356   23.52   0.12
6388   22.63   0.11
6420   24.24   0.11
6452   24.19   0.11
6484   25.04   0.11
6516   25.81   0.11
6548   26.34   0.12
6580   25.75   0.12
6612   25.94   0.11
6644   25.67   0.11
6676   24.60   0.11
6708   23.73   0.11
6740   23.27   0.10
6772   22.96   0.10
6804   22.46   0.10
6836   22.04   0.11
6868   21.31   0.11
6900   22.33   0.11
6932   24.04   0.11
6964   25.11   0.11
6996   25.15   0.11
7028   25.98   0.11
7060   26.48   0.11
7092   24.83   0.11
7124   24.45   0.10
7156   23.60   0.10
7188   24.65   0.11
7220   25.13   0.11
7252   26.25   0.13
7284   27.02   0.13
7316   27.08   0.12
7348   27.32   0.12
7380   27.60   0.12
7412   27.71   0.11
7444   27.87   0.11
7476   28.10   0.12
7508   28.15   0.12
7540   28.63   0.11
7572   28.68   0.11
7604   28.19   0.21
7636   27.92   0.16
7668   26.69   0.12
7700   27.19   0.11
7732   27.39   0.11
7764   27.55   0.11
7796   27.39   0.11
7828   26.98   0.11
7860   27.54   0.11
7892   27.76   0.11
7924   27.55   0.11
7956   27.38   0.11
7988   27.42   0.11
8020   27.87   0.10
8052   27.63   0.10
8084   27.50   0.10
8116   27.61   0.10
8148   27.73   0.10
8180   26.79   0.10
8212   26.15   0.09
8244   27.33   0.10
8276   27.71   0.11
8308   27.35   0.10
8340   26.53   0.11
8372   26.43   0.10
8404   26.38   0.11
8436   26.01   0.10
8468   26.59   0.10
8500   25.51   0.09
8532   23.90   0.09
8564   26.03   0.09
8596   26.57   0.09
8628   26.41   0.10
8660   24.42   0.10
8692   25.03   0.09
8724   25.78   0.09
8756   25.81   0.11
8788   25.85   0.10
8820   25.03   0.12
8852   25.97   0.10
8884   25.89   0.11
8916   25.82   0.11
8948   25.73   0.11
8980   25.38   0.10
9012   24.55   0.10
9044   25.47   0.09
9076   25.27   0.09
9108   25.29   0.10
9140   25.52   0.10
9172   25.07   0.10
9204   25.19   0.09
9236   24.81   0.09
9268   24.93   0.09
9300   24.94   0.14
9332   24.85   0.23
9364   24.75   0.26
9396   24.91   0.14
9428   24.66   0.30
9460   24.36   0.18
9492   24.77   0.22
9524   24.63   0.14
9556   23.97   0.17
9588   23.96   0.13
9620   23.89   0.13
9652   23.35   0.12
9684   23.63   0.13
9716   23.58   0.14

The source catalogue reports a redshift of 0.000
